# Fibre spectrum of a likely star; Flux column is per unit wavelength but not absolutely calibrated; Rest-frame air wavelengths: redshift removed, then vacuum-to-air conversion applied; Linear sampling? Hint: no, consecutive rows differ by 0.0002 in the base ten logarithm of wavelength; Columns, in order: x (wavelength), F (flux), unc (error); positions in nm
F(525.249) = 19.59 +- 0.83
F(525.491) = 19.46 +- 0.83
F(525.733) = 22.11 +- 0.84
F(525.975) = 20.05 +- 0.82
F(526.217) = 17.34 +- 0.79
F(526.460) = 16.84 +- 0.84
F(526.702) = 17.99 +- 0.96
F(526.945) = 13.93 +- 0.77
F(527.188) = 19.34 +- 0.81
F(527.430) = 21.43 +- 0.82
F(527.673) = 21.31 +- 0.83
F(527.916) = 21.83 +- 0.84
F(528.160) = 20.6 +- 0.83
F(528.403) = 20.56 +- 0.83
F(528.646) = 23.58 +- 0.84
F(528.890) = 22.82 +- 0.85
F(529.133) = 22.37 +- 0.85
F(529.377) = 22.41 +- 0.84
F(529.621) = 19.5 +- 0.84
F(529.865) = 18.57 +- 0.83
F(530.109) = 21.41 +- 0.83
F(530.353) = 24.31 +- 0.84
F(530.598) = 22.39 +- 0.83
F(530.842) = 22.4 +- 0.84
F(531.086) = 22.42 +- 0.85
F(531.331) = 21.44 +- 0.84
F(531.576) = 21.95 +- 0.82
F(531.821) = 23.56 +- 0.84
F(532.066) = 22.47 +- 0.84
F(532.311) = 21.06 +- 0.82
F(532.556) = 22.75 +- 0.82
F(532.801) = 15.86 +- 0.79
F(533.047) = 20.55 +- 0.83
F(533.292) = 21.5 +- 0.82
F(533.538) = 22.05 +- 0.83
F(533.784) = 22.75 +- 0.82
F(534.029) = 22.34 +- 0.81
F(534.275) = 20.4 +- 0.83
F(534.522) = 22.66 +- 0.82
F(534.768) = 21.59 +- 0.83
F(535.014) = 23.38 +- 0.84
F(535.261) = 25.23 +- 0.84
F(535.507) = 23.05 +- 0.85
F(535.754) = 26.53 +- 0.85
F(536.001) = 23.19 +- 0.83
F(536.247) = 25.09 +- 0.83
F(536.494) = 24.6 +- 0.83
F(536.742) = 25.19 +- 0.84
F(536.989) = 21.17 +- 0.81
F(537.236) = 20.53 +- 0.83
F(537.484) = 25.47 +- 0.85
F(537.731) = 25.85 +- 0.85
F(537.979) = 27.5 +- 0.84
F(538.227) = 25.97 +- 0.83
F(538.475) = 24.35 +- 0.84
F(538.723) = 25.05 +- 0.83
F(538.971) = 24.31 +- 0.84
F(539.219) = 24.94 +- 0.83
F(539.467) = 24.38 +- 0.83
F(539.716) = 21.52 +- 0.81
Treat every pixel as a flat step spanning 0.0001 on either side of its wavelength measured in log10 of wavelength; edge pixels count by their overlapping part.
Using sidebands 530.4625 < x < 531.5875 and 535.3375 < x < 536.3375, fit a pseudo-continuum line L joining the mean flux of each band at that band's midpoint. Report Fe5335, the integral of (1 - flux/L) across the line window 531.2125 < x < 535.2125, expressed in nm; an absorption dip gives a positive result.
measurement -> 0.259 nm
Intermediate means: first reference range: 22.2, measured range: 21.7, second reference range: 24.5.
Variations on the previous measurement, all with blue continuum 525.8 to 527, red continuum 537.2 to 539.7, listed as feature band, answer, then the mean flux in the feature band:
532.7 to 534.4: 0.08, 20.8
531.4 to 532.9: -0.02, 21.4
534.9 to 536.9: -0.10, 24.5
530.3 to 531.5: -0.13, 22.5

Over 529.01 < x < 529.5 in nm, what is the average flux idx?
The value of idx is 22.4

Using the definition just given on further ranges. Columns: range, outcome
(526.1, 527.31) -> 17.1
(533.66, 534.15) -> 22.6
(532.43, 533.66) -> 20.5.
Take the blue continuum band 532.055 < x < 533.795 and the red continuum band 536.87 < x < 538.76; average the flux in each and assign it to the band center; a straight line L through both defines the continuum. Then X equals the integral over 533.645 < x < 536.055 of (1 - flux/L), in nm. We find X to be -0.08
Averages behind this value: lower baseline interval 20.9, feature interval 23.1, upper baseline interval 24.5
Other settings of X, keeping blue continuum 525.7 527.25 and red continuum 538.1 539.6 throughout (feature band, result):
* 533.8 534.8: 0.02 nm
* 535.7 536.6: -0.05 nm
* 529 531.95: -0.25 nm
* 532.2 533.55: 0.06 nm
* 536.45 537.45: 0.03 nm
